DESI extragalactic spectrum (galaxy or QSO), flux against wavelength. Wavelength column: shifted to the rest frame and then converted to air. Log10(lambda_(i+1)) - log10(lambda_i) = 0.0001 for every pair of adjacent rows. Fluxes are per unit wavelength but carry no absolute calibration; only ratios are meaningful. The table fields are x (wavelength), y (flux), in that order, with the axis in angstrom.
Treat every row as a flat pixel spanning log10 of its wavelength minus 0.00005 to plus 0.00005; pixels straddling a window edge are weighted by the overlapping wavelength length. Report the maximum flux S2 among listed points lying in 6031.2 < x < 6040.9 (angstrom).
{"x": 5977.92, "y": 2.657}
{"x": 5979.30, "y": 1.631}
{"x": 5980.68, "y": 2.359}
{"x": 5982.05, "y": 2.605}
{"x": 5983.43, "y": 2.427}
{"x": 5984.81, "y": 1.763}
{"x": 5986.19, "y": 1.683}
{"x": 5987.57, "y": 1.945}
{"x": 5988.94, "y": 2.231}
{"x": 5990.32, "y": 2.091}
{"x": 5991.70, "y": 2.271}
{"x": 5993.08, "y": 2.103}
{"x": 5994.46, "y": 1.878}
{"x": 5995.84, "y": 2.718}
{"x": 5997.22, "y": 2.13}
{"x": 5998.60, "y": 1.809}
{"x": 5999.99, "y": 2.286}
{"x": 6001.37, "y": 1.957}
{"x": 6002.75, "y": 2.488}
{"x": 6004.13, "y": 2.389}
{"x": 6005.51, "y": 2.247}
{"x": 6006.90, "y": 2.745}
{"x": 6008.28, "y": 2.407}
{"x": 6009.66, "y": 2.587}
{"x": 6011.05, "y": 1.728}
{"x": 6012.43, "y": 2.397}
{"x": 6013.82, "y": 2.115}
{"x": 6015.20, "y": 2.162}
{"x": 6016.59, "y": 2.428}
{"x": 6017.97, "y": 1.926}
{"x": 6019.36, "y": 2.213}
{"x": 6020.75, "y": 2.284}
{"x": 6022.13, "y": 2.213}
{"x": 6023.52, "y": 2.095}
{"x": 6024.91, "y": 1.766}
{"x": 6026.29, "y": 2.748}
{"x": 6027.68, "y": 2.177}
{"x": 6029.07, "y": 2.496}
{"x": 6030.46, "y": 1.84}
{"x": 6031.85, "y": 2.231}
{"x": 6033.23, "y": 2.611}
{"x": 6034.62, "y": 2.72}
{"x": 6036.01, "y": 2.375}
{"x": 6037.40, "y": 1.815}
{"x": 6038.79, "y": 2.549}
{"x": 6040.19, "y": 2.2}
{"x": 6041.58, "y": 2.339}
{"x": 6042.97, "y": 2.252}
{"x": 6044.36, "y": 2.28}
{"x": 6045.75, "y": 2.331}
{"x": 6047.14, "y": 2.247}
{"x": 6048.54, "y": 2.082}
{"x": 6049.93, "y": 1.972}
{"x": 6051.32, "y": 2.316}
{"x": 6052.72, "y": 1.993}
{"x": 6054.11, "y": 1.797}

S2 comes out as 2.72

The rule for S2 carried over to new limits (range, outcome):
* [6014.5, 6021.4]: 2.428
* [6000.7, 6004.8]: 2.488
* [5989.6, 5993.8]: 2.271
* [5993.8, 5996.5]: 2.718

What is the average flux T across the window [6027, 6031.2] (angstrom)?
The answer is 2.17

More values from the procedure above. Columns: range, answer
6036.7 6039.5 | 2.18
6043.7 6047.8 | 2.29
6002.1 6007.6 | 2.47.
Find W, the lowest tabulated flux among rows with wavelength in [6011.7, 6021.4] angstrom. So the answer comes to 1.926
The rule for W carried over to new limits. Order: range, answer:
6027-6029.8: 2.177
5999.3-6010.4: 1.957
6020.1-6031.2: 1.766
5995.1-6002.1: 1.809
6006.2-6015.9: 1.728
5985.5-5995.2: 1.683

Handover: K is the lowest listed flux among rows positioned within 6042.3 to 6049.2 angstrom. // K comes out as 2.082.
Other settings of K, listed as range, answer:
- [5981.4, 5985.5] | 1.763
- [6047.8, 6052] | 1.972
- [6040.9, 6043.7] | 2.252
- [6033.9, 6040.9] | 1.815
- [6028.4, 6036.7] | 1.84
